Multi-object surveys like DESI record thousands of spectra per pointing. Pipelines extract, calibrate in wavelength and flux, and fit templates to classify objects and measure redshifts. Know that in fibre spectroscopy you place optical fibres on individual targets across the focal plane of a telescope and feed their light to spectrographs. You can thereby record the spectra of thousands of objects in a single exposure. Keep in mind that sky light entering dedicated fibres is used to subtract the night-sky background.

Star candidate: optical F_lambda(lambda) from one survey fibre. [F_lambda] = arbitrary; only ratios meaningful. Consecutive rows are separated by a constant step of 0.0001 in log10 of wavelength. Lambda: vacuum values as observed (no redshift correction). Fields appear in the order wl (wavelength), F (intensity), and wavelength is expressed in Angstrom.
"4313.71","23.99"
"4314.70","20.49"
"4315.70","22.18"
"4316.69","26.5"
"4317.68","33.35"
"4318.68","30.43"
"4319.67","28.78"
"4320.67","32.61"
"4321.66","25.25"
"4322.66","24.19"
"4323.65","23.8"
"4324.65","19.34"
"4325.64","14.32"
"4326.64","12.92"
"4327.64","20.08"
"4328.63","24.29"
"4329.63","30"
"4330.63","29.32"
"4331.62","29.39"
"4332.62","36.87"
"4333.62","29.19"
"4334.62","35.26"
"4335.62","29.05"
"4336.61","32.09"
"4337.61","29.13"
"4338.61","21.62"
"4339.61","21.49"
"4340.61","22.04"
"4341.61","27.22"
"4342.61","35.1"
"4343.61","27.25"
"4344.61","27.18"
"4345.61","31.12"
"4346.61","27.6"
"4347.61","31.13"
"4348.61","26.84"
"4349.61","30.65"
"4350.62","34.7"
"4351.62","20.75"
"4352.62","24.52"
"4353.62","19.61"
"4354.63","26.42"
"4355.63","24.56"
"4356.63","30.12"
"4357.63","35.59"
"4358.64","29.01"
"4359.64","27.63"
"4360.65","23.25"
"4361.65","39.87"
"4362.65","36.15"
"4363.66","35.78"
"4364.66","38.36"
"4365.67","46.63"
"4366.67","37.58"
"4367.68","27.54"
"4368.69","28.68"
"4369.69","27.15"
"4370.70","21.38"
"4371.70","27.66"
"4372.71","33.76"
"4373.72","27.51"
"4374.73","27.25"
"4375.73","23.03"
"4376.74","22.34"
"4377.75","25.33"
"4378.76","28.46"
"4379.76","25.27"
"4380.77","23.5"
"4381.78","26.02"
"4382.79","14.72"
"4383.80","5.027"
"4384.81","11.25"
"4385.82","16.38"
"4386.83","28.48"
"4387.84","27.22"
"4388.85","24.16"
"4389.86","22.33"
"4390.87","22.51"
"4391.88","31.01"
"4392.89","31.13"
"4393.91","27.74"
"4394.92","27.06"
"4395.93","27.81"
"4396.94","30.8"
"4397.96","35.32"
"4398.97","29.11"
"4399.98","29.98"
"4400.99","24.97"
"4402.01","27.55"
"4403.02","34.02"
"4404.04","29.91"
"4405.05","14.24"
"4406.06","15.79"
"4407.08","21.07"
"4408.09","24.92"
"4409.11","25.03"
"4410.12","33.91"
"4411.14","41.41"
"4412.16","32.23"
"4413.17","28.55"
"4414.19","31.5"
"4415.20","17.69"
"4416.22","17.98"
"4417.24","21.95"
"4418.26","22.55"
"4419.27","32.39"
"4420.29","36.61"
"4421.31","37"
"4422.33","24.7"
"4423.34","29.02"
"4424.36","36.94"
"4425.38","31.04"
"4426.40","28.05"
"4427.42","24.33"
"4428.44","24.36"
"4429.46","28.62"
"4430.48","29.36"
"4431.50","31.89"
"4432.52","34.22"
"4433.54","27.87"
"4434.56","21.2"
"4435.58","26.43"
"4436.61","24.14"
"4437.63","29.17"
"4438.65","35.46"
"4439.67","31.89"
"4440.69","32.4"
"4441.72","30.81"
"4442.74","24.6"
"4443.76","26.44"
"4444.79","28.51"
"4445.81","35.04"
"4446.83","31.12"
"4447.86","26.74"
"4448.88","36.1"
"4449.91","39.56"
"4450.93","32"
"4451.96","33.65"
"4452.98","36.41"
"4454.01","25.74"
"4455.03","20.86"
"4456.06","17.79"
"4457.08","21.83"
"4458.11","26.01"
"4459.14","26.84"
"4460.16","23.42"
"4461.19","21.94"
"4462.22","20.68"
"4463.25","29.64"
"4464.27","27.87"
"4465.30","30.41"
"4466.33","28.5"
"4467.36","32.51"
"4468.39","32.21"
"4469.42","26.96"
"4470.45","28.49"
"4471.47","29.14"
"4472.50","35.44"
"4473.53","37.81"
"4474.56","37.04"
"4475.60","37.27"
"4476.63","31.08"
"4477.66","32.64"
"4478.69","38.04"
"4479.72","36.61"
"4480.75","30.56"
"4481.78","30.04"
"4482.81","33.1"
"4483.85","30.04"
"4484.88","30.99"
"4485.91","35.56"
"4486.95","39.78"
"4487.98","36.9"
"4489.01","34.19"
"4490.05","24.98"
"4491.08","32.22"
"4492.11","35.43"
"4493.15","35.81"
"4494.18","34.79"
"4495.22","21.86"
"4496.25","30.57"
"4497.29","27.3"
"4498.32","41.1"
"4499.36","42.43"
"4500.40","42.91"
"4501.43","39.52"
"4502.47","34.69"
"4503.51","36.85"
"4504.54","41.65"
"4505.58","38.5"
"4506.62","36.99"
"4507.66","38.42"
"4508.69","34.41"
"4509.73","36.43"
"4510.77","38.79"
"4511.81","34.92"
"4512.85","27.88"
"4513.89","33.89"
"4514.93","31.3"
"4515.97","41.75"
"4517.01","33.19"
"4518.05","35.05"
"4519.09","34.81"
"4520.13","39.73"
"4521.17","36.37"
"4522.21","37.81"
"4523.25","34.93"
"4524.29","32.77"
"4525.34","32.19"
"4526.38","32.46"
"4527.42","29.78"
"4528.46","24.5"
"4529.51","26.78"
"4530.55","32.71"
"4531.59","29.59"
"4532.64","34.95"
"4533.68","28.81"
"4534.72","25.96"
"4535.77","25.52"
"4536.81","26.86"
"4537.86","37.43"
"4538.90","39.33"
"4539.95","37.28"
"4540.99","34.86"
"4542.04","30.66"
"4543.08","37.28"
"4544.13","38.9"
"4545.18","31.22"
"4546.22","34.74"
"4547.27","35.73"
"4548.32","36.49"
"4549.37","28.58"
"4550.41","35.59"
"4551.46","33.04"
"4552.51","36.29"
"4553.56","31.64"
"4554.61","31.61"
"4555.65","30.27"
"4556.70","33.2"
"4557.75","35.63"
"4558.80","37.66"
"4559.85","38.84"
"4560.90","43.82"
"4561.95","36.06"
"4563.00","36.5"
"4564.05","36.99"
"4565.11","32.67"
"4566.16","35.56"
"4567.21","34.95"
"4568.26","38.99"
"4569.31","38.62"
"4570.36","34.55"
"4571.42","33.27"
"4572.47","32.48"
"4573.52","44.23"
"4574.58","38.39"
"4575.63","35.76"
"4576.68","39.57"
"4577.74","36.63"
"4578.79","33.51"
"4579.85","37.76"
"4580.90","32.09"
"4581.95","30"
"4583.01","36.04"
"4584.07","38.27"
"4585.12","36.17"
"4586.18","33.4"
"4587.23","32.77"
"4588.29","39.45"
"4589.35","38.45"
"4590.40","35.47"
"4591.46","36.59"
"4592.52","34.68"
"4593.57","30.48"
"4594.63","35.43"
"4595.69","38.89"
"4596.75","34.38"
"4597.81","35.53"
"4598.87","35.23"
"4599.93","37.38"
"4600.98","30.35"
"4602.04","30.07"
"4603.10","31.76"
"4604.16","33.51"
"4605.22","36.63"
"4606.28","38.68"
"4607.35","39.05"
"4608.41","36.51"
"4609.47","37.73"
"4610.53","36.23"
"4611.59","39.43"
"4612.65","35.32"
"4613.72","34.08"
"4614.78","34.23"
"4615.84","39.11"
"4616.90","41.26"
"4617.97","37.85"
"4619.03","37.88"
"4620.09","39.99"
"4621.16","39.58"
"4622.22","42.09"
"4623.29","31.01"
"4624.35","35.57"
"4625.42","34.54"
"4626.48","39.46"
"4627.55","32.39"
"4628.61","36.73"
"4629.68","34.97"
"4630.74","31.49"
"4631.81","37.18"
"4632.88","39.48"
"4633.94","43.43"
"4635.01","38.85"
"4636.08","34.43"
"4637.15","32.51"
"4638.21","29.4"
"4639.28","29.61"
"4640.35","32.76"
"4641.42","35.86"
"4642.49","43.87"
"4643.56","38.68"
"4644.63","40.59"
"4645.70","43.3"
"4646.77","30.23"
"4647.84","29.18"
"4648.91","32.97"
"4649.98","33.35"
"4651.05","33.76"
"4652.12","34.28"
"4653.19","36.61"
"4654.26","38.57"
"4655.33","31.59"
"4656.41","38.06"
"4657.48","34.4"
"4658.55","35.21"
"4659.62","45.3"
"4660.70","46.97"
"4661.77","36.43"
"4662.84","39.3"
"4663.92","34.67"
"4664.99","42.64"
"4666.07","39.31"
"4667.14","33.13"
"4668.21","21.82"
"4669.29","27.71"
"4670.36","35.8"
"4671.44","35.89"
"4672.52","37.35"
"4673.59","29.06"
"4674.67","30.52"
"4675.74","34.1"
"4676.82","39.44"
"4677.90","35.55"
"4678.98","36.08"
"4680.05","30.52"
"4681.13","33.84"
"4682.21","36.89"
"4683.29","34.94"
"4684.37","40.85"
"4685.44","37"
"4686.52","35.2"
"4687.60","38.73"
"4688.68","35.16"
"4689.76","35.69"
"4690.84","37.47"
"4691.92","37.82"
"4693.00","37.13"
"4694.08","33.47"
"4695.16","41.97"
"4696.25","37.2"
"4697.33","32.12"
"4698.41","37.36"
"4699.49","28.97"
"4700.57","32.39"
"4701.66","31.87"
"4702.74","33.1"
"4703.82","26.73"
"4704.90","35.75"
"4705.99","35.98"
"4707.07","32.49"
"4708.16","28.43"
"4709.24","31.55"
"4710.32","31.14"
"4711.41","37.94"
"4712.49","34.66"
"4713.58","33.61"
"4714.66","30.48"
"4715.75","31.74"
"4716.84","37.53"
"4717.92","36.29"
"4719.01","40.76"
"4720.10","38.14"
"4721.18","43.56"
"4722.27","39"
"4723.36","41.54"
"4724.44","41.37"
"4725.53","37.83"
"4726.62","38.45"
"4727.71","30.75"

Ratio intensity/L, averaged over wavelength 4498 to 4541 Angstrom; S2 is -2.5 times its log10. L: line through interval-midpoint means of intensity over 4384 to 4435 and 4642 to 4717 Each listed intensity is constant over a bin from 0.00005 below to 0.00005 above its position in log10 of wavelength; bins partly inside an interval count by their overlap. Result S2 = -0.14 mag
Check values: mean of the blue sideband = 27.2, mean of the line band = 34.6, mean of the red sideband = 35.2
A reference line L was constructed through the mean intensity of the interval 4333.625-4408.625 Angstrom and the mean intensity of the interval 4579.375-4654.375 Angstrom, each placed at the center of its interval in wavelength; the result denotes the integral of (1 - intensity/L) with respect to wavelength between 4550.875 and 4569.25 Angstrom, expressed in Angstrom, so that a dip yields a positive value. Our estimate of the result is -0.9 Angstrom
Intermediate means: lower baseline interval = 27.2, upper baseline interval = 35.8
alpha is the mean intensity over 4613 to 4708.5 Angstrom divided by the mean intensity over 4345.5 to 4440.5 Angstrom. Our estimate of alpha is 1.3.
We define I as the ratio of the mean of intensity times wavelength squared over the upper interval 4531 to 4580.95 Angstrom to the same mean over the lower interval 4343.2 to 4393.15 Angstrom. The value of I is 1.4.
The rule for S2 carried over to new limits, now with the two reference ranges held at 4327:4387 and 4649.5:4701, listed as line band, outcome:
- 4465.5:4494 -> -0.082 mag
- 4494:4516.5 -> -0.144 mag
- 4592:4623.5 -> -0.069 mag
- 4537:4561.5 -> -0.086 mag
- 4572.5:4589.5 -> -0.093 mag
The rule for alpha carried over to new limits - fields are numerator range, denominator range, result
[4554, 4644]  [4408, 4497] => 1.20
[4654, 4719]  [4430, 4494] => 1.15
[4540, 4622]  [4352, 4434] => 1.30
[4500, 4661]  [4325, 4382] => 1.26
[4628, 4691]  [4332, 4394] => 1.30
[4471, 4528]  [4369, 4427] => 1.32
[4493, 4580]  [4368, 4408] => 1.39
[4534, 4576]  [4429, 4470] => 1.22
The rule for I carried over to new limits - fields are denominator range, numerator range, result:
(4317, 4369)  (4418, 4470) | 1.06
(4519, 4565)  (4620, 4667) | 1.13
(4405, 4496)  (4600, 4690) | 1.32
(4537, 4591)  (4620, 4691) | 1.05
